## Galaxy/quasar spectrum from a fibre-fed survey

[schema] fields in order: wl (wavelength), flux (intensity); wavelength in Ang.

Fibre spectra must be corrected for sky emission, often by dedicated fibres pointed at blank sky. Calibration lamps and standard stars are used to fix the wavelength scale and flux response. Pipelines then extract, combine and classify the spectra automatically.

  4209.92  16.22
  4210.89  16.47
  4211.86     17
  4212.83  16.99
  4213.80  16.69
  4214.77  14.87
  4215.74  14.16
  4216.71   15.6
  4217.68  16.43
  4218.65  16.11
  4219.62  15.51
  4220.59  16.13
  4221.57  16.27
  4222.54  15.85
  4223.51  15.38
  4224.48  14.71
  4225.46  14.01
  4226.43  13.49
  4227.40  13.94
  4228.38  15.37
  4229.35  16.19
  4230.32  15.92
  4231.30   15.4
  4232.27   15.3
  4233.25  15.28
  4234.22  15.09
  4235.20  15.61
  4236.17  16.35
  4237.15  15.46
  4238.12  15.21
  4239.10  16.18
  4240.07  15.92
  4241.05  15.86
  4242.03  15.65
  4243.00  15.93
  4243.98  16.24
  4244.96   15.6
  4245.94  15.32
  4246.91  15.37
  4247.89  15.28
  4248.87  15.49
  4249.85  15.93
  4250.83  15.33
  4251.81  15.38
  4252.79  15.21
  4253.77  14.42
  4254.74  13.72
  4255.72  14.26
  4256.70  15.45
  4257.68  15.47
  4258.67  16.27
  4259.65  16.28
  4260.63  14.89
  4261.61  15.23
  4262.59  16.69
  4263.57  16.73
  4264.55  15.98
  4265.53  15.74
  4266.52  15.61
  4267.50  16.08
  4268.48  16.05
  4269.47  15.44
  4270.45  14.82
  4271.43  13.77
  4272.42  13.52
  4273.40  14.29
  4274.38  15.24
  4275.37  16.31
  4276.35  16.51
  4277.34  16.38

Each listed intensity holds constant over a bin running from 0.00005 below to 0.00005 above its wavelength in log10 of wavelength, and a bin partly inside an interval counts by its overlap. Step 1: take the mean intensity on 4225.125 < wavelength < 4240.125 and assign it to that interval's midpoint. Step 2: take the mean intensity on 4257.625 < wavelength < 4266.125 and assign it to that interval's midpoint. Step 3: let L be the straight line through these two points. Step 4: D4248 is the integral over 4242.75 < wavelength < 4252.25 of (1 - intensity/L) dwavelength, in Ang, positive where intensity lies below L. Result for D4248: 0.0 Ang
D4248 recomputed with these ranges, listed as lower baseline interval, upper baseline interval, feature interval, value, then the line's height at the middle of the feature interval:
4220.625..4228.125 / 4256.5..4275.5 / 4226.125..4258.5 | -0.5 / 15.1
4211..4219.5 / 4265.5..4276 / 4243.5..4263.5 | 0.0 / 15.4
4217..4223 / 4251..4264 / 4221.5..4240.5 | 0.6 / 15.8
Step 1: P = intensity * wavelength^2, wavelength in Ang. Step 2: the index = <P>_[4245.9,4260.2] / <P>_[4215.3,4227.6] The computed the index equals 1.0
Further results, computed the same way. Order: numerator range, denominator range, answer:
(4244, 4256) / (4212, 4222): 0.97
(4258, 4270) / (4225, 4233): 1.08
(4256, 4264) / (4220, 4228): 1.07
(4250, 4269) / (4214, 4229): 1.04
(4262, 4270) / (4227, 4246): 1.04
